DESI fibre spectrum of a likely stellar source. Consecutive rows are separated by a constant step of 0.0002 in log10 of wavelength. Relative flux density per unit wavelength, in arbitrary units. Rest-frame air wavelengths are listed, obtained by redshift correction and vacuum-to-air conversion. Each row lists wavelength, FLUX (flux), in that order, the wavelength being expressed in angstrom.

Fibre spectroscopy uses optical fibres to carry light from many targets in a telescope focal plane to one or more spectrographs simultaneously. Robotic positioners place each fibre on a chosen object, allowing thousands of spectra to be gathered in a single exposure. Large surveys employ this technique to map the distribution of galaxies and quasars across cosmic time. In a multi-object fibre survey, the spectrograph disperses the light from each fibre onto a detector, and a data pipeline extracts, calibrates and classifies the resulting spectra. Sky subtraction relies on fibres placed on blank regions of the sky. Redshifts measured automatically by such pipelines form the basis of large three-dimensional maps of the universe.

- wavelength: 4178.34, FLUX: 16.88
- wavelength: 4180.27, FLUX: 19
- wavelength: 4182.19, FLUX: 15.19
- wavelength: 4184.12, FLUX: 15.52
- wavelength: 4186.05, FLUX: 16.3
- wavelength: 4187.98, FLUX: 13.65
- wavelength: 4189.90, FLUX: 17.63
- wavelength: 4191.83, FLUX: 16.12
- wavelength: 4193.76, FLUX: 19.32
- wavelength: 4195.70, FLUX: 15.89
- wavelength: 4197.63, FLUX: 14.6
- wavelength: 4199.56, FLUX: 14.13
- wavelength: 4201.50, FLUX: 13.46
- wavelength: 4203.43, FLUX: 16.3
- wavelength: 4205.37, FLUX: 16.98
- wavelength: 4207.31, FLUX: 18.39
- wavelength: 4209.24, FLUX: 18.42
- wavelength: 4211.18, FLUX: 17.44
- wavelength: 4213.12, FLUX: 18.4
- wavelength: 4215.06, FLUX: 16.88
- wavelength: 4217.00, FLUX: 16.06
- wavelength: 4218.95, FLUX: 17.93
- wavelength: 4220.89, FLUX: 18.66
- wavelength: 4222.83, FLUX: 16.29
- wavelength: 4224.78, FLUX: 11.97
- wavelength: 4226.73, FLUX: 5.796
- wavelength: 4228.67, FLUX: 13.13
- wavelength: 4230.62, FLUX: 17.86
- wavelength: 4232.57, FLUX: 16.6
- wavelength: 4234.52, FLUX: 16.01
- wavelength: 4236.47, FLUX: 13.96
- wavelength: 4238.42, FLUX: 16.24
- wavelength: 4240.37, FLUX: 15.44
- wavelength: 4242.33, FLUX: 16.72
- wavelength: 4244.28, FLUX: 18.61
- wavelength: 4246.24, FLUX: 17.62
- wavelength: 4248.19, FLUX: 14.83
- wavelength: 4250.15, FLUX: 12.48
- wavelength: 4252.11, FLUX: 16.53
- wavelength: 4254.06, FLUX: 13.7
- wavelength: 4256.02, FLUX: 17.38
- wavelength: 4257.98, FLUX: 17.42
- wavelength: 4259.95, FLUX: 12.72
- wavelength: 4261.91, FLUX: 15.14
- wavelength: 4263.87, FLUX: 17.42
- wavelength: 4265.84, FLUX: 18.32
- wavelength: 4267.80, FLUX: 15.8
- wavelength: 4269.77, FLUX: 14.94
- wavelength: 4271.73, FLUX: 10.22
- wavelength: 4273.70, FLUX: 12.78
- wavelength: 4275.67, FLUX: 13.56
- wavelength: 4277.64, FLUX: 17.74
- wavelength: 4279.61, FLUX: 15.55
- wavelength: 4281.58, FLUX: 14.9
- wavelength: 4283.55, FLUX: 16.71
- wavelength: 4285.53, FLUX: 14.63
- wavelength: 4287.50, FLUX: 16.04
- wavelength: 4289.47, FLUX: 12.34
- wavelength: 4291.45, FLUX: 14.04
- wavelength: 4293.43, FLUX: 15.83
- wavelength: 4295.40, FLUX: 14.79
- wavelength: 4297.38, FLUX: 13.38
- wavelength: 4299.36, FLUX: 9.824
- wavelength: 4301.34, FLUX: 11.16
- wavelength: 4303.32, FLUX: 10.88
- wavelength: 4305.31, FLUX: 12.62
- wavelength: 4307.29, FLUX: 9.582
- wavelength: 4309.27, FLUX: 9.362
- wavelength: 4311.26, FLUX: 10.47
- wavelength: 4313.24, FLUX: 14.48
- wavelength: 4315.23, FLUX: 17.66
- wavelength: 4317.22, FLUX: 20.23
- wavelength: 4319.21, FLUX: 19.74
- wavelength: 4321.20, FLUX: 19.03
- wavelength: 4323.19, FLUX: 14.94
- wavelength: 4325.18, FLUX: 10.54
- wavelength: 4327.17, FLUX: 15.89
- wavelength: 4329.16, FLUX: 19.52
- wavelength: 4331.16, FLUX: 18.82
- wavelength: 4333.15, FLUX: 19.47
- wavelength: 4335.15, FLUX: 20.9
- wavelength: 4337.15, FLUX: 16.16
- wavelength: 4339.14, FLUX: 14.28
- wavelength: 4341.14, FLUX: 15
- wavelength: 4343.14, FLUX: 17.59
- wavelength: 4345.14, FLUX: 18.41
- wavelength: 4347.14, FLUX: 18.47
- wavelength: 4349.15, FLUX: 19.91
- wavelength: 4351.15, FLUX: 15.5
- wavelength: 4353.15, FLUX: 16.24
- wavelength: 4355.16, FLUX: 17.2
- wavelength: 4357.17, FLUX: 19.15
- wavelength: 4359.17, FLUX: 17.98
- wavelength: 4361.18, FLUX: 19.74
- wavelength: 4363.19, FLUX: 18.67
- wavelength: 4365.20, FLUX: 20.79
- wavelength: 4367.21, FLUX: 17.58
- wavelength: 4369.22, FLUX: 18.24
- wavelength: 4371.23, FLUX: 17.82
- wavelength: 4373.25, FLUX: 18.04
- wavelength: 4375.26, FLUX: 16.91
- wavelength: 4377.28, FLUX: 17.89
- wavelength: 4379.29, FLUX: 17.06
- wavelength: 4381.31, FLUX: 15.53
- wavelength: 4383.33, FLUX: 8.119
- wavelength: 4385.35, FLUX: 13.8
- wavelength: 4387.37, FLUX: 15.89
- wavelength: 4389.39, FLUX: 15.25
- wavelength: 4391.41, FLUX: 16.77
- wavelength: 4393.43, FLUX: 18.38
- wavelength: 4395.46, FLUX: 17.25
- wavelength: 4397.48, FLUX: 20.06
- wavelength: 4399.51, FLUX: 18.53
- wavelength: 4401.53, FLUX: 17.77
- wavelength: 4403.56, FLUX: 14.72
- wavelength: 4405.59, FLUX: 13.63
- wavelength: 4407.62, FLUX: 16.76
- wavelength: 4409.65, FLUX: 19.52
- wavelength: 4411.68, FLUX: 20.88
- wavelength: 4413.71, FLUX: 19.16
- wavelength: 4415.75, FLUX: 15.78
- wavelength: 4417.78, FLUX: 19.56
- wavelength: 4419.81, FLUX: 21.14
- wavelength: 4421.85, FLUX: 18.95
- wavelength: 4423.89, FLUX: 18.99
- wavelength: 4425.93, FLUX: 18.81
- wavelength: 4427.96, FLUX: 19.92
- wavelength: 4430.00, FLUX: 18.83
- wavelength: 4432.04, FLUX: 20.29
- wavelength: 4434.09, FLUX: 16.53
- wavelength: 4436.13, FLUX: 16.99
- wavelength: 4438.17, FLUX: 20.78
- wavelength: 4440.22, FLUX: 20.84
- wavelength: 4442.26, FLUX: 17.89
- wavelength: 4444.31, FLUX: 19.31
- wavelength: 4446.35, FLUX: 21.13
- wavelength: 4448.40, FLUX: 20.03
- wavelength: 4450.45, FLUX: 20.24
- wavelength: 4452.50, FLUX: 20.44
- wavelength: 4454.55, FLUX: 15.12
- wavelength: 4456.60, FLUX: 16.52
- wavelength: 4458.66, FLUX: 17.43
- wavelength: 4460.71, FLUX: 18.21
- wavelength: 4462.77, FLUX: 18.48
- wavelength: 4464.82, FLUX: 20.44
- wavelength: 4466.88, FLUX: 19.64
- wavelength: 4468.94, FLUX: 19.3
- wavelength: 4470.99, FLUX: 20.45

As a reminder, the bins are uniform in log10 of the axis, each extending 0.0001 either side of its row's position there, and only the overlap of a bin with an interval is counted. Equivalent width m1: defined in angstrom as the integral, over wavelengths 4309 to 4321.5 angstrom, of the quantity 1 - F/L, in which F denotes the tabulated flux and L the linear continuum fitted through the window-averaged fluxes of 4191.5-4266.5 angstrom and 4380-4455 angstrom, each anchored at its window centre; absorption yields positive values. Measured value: 0.6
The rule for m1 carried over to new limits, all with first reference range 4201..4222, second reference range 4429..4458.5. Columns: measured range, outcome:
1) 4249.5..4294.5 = 6.6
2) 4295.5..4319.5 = 6.4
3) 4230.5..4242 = 1.0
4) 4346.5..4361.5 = 0.3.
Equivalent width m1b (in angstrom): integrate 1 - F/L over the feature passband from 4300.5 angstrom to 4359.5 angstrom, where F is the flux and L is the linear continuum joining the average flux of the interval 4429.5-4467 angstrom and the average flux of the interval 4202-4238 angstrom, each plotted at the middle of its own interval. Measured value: 4.5 angstrom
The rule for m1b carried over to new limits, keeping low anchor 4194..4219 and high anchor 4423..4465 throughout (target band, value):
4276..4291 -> 1.75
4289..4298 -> 1.66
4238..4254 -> 0.97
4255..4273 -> 1.77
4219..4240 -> 2.46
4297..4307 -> 3.53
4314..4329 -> 0.60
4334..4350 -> 0.27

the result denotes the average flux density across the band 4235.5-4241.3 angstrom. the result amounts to 15.2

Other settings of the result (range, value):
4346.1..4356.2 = 17.5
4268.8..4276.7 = 12.9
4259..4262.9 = 14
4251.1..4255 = 15.1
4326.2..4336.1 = 18.9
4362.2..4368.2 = 19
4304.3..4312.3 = 10.5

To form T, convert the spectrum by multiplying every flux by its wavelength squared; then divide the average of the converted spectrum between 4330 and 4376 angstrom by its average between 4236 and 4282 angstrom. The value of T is 1.22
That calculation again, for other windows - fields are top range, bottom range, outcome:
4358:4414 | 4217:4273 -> 1.20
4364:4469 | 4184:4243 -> 1.25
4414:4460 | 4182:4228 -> 1.32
